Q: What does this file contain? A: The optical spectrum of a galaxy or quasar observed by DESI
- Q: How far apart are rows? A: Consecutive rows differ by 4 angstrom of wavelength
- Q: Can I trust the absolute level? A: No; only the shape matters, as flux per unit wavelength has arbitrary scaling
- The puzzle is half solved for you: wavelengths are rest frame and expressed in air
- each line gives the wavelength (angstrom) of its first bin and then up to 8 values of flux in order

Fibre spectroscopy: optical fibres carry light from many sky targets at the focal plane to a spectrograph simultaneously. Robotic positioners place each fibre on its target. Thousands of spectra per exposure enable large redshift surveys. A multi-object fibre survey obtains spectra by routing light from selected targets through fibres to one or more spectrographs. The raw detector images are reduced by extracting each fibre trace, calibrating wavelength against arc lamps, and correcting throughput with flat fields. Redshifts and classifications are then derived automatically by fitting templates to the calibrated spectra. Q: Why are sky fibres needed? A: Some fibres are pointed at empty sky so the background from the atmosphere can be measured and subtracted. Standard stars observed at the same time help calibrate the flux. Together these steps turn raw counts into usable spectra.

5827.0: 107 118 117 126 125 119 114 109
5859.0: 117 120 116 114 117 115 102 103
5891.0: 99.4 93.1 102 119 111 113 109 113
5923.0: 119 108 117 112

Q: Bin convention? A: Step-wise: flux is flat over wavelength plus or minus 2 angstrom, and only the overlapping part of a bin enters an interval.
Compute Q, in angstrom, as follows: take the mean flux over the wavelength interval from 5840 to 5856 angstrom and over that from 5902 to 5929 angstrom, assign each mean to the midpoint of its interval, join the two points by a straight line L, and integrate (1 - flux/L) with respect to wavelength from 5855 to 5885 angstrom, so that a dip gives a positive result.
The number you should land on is 0.6 angstrom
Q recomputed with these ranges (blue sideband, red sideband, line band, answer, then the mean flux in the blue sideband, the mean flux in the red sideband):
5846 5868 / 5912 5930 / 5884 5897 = 1.7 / 116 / 113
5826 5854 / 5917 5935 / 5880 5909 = 2.7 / 118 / 114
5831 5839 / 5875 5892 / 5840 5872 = -0.9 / 120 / 107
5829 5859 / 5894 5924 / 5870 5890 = 0.8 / 118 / 110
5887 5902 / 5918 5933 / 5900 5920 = -1.0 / 100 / 114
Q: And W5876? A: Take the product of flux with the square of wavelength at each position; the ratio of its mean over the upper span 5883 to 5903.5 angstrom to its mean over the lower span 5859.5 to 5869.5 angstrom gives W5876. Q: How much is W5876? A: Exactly 0.9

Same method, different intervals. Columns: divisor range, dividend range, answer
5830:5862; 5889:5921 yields 0.93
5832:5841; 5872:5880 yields 0.97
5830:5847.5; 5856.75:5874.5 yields 0.97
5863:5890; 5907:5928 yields 1.02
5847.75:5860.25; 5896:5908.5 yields 0.98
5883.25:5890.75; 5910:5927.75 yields 1.12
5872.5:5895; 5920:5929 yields 1.08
